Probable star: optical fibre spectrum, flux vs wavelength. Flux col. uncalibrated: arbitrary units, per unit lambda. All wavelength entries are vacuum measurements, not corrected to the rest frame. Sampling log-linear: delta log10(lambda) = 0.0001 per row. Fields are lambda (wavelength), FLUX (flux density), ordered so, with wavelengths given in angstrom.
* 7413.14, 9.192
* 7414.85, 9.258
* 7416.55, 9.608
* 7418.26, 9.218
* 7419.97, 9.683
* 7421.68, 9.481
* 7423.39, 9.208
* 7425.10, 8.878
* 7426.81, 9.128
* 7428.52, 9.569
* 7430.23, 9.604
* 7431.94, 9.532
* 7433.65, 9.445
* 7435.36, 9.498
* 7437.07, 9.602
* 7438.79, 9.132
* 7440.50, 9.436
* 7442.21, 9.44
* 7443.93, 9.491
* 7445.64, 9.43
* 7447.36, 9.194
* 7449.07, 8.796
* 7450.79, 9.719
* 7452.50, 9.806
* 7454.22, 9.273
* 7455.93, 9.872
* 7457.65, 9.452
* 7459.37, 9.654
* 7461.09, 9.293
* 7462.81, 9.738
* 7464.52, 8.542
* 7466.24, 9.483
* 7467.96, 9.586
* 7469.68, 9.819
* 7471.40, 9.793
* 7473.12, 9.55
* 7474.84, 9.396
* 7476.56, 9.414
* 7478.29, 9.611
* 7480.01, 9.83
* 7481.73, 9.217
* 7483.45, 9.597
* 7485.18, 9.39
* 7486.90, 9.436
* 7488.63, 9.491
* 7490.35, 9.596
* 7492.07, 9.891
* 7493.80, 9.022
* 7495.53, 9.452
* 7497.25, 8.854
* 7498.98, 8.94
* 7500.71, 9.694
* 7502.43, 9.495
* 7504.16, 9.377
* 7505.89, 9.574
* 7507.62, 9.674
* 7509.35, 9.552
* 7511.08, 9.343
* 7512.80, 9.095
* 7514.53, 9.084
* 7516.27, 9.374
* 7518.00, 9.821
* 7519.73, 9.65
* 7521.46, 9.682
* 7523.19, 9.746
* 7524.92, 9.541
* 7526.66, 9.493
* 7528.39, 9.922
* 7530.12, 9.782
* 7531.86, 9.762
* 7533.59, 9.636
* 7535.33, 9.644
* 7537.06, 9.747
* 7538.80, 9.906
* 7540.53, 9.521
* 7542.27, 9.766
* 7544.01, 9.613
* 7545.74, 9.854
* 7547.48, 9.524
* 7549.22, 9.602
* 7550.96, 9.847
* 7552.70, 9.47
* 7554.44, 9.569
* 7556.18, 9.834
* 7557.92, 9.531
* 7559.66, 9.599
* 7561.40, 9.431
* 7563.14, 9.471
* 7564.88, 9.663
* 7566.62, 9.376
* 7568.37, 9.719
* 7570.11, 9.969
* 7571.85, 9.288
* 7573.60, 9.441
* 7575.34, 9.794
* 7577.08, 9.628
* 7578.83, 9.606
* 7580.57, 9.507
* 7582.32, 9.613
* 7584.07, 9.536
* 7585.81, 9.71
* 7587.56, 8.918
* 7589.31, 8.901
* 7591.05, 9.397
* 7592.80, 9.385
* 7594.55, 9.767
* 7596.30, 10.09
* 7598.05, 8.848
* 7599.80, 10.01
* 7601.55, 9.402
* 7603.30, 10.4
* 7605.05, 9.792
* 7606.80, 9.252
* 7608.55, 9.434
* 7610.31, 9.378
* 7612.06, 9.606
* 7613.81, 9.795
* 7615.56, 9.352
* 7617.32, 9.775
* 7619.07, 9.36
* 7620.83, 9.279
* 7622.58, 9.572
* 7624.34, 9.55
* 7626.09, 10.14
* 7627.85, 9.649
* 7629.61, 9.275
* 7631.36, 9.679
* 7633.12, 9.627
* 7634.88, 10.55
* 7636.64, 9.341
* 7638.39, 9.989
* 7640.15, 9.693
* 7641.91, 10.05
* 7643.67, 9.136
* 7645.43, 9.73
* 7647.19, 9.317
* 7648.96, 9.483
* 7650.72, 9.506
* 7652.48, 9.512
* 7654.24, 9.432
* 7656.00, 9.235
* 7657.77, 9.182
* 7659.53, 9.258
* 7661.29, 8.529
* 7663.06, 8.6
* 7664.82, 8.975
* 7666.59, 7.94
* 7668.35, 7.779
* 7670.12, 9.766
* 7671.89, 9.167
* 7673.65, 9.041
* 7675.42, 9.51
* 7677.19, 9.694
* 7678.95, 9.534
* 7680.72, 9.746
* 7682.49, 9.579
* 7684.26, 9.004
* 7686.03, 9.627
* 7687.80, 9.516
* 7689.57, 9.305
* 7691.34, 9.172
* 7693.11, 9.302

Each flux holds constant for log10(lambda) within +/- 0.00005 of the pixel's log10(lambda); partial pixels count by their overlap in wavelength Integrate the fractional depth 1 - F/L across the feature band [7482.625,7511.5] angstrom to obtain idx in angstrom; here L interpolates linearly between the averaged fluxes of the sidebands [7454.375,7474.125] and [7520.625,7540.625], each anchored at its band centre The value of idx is 0.5 angstrom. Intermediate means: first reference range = 9.52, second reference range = 9.71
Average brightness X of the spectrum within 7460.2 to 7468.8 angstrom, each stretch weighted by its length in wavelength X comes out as 9.33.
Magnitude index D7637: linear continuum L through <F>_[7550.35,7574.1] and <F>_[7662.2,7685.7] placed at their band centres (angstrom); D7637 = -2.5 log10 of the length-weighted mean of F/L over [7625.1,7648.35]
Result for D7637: -0.05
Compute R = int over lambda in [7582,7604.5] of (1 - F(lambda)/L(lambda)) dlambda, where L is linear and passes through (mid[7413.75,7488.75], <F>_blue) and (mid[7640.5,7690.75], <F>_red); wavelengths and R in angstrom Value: -0.52 angstrom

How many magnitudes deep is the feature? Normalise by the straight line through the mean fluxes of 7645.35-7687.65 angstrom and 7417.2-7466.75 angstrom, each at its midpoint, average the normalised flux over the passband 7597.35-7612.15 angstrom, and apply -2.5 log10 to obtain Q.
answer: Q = -0.04 mag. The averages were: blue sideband 9.4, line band 9.58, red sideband 9.21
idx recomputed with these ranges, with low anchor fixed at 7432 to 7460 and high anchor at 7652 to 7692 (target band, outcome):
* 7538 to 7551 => -0.5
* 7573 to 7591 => -0.3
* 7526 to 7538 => -0.5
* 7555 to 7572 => -0.5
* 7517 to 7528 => -0.4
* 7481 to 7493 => -0.1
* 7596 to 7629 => -1.3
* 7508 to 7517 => 0.1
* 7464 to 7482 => -0.2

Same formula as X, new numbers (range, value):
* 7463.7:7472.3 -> 9.45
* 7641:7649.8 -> 9.53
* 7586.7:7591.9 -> 9.08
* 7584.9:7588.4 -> 9.33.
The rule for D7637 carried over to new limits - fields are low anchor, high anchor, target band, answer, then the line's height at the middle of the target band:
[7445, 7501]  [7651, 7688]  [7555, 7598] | -0.03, 9.3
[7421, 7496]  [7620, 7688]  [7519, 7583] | -0.03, 9.42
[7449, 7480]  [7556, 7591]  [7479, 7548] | 0.00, 9.52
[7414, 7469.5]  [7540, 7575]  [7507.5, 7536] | 0.00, 9.55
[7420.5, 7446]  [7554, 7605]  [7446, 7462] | 0.00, 9.42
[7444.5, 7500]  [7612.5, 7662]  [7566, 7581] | -0.01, 9.5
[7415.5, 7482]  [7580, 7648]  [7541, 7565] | -0.01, 9.54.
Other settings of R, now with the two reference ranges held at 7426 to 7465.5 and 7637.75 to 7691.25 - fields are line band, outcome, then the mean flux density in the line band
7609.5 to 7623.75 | -0.30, 9.52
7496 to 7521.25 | -0.05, 9.4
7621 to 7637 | -0.67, 9.7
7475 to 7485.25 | -0.12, 9.51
